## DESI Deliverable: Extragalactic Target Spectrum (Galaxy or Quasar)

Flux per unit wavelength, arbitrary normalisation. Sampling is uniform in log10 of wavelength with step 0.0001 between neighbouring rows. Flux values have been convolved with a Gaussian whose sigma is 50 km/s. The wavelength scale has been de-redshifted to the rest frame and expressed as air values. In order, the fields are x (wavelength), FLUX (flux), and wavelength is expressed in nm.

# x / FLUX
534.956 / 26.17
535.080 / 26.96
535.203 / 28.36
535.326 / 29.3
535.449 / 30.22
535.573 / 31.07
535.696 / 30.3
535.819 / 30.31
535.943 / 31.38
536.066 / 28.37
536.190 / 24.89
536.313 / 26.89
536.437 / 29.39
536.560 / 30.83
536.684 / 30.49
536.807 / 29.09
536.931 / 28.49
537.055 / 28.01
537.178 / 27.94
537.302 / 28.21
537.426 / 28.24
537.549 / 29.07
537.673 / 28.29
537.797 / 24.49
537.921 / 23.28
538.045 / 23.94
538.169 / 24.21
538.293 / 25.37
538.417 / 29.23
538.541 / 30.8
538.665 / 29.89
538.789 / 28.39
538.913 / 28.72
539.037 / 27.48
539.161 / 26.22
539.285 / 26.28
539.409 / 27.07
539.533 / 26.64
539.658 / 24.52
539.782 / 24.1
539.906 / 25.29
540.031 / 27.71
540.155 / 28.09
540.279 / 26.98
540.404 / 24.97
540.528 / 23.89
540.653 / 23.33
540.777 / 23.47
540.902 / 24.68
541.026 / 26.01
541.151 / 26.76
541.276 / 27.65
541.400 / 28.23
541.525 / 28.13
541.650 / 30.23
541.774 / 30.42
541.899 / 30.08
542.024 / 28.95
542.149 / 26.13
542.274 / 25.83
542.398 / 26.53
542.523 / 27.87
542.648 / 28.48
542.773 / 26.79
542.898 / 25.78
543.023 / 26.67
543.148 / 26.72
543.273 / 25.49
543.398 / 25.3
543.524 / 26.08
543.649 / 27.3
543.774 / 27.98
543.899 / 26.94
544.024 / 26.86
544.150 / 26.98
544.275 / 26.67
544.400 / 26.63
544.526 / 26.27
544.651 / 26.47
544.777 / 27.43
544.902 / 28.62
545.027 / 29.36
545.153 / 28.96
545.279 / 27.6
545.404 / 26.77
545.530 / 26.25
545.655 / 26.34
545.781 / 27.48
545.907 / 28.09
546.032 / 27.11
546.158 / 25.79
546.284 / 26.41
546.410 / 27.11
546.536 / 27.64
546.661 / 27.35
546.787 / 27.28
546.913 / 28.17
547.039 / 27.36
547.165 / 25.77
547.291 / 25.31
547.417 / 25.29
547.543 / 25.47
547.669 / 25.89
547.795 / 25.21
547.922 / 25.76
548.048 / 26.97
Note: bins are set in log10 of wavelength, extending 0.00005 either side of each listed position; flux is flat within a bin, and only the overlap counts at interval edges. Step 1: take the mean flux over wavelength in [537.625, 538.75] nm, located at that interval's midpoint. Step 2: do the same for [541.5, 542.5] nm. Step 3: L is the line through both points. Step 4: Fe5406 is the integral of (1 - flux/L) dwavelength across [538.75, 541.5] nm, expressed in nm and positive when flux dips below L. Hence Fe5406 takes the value 0.12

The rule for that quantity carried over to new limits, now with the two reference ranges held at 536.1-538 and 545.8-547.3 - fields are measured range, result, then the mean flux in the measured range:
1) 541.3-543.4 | -0.02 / 27.6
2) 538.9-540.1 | 0.06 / 26.3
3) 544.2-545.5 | -0.01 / 27.4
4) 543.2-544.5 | 0.03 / 26.6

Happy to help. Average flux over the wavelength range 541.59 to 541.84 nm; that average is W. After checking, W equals 30.4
